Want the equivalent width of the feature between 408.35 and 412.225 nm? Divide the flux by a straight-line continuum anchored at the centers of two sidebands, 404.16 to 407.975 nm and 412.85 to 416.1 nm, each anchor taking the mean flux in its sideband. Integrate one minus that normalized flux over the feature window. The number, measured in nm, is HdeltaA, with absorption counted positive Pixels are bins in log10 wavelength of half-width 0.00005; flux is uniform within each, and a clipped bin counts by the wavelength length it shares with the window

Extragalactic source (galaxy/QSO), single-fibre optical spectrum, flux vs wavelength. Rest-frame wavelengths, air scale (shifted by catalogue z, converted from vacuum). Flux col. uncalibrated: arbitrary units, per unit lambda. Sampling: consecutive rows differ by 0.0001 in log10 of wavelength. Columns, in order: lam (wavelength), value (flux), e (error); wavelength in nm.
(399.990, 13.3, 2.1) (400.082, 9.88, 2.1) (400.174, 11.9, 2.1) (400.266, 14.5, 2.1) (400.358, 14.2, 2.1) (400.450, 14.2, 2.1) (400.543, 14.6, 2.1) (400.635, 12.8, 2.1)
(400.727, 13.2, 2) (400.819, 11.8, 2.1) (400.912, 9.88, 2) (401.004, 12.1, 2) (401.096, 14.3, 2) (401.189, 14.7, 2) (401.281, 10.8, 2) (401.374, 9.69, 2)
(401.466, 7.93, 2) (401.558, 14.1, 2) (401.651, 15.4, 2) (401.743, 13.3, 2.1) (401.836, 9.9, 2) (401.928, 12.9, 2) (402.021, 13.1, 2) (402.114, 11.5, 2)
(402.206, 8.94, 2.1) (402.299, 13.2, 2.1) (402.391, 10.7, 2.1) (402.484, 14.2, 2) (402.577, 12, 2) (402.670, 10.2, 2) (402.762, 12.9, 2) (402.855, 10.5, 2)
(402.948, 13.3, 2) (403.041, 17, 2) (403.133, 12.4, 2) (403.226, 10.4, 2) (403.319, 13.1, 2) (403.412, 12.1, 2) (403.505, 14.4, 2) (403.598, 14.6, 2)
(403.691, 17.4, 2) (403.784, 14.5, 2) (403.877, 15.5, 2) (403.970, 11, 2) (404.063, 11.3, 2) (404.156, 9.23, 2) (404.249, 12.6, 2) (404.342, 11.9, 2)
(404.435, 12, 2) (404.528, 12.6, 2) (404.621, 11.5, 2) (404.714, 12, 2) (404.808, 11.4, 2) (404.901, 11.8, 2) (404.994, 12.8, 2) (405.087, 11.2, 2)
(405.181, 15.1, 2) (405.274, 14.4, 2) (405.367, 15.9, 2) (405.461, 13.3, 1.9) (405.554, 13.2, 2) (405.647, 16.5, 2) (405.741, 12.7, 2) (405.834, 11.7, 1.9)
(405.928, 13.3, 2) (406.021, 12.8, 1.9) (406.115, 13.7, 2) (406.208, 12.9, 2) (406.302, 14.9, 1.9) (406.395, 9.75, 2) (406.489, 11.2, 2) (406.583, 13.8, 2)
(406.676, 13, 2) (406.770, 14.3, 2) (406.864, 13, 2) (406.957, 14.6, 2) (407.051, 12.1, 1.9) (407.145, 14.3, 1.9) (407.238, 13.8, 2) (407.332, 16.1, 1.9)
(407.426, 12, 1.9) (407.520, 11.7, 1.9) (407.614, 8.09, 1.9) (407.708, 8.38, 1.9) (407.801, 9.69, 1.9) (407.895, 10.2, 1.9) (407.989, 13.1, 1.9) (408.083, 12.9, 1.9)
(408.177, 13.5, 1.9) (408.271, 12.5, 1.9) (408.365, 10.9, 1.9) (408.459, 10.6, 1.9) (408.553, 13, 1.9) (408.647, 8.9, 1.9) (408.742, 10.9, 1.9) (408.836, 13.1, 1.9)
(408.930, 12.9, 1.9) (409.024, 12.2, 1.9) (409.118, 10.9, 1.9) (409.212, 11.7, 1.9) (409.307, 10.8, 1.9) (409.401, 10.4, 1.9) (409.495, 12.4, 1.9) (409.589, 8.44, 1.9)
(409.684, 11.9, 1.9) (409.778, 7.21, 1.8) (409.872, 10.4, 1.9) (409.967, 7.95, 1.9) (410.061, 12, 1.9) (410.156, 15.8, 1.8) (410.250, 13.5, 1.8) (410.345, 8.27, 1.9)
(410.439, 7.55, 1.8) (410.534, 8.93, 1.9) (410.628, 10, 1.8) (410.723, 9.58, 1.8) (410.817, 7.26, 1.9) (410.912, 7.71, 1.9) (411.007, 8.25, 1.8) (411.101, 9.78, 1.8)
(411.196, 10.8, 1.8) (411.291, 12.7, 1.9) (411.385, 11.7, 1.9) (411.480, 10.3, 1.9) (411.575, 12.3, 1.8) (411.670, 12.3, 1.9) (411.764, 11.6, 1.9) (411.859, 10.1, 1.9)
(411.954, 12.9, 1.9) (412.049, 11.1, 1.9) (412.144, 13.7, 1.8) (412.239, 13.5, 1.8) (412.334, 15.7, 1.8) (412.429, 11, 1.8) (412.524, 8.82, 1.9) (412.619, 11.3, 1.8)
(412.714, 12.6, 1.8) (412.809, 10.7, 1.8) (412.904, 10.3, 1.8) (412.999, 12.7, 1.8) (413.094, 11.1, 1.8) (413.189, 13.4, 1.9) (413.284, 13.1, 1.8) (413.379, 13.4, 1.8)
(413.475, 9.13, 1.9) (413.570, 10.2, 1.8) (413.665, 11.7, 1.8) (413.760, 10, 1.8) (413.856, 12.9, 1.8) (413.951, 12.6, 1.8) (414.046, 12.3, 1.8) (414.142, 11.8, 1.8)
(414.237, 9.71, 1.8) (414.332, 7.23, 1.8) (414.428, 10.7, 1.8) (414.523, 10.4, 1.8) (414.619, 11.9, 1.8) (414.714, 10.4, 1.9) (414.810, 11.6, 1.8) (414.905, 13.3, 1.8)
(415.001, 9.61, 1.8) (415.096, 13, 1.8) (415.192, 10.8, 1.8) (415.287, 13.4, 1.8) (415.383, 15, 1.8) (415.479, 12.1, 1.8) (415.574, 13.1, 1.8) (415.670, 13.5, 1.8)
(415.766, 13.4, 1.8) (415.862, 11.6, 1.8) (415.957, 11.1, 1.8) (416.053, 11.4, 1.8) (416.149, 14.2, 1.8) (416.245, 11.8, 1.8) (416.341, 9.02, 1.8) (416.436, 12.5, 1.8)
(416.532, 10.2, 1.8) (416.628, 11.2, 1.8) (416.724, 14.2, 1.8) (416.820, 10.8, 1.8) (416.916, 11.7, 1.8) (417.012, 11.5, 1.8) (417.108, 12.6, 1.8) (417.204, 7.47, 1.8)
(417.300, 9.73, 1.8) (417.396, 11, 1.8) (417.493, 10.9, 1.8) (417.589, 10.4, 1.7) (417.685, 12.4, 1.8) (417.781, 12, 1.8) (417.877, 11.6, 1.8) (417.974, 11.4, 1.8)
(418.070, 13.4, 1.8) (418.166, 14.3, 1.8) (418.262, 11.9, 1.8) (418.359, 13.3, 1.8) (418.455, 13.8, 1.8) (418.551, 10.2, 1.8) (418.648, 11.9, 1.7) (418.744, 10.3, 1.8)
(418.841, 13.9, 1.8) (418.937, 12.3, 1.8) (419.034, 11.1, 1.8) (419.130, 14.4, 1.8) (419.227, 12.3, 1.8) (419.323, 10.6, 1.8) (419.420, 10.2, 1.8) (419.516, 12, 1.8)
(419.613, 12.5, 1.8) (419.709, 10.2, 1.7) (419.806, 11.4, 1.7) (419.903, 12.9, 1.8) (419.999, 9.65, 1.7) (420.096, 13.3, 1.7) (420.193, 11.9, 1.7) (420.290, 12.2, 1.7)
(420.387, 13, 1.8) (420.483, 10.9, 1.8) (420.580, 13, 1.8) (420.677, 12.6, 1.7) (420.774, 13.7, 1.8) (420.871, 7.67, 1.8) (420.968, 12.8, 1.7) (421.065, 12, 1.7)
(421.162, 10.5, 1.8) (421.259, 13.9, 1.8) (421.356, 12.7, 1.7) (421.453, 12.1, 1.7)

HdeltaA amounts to 0.43 nm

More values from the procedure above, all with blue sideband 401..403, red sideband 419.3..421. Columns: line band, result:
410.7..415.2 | 0.23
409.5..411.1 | 0.29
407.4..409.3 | 0.10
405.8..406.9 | -0.08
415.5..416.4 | -0.03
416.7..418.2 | 0.03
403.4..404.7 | -0.09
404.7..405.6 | -0.08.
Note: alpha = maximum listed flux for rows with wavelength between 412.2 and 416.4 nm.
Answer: 15.7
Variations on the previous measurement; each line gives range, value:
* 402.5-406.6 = 17.4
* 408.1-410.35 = 15.8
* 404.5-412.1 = 16.5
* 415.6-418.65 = 14.3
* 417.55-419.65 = 14.4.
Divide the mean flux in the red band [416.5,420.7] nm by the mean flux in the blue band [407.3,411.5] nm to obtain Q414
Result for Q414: 1.1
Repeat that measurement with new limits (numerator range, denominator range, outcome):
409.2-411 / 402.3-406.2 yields 0.78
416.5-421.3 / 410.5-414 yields 1.05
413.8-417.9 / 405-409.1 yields 0.92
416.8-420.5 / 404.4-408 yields 0.93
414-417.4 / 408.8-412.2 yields 1.07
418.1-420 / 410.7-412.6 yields 1.09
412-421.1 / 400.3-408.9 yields 0.94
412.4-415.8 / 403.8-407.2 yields 0.90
